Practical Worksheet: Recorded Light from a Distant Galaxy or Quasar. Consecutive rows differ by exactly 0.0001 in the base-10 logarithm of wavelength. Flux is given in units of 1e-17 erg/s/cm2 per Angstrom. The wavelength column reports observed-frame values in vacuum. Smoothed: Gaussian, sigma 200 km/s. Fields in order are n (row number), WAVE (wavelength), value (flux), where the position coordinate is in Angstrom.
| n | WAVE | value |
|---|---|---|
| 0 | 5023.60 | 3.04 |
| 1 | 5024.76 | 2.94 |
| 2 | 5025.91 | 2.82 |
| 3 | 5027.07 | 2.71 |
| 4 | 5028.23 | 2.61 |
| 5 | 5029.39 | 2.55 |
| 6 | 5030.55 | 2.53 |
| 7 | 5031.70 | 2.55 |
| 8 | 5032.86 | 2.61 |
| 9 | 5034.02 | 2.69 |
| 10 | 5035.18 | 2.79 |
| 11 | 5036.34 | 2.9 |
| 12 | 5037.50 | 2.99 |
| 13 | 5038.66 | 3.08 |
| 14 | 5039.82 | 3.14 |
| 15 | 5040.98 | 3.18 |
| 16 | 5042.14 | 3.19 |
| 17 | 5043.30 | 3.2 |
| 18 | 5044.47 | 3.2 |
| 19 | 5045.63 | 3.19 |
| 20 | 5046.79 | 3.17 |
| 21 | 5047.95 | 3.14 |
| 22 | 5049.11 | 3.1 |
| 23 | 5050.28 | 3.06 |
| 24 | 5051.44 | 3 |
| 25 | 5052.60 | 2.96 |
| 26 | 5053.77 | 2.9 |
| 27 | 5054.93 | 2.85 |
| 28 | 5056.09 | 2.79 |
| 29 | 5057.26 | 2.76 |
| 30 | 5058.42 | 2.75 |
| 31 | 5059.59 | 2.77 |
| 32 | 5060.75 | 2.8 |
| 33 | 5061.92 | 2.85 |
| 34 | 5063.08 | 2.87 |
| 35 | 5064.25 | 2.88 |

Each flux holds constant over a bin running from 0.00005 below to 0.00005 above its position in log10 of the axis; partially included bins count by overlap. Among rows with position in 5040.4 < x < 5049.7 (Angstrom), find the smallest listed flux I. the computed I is 3.1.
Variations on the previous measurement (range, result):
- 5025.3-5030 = 2.55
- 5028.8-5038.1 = 2.53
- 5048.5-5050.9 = 3.06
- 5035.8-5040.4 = 2.9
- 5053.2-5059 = 2.75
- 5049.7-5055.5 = 2.85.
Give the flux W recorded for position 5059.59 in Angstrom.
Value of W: 2.77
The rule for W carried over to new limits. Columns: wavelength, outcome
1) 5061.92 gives 2.85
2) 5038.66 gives 3.08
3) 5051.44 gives 3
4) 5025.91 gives 2.82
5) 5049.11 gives 3.1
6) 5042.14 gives 3.19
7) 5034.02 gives 2.69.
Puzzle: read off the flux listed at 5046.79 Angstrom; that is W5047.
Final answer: 3.17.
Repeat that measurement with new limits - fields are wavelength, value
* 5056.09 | 2.79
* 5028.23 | 2.61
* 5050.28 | 3.06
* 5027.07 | 2.71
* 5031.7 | 2.55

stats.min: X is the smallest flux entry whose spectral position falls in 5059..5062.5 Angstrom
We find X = 2.77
